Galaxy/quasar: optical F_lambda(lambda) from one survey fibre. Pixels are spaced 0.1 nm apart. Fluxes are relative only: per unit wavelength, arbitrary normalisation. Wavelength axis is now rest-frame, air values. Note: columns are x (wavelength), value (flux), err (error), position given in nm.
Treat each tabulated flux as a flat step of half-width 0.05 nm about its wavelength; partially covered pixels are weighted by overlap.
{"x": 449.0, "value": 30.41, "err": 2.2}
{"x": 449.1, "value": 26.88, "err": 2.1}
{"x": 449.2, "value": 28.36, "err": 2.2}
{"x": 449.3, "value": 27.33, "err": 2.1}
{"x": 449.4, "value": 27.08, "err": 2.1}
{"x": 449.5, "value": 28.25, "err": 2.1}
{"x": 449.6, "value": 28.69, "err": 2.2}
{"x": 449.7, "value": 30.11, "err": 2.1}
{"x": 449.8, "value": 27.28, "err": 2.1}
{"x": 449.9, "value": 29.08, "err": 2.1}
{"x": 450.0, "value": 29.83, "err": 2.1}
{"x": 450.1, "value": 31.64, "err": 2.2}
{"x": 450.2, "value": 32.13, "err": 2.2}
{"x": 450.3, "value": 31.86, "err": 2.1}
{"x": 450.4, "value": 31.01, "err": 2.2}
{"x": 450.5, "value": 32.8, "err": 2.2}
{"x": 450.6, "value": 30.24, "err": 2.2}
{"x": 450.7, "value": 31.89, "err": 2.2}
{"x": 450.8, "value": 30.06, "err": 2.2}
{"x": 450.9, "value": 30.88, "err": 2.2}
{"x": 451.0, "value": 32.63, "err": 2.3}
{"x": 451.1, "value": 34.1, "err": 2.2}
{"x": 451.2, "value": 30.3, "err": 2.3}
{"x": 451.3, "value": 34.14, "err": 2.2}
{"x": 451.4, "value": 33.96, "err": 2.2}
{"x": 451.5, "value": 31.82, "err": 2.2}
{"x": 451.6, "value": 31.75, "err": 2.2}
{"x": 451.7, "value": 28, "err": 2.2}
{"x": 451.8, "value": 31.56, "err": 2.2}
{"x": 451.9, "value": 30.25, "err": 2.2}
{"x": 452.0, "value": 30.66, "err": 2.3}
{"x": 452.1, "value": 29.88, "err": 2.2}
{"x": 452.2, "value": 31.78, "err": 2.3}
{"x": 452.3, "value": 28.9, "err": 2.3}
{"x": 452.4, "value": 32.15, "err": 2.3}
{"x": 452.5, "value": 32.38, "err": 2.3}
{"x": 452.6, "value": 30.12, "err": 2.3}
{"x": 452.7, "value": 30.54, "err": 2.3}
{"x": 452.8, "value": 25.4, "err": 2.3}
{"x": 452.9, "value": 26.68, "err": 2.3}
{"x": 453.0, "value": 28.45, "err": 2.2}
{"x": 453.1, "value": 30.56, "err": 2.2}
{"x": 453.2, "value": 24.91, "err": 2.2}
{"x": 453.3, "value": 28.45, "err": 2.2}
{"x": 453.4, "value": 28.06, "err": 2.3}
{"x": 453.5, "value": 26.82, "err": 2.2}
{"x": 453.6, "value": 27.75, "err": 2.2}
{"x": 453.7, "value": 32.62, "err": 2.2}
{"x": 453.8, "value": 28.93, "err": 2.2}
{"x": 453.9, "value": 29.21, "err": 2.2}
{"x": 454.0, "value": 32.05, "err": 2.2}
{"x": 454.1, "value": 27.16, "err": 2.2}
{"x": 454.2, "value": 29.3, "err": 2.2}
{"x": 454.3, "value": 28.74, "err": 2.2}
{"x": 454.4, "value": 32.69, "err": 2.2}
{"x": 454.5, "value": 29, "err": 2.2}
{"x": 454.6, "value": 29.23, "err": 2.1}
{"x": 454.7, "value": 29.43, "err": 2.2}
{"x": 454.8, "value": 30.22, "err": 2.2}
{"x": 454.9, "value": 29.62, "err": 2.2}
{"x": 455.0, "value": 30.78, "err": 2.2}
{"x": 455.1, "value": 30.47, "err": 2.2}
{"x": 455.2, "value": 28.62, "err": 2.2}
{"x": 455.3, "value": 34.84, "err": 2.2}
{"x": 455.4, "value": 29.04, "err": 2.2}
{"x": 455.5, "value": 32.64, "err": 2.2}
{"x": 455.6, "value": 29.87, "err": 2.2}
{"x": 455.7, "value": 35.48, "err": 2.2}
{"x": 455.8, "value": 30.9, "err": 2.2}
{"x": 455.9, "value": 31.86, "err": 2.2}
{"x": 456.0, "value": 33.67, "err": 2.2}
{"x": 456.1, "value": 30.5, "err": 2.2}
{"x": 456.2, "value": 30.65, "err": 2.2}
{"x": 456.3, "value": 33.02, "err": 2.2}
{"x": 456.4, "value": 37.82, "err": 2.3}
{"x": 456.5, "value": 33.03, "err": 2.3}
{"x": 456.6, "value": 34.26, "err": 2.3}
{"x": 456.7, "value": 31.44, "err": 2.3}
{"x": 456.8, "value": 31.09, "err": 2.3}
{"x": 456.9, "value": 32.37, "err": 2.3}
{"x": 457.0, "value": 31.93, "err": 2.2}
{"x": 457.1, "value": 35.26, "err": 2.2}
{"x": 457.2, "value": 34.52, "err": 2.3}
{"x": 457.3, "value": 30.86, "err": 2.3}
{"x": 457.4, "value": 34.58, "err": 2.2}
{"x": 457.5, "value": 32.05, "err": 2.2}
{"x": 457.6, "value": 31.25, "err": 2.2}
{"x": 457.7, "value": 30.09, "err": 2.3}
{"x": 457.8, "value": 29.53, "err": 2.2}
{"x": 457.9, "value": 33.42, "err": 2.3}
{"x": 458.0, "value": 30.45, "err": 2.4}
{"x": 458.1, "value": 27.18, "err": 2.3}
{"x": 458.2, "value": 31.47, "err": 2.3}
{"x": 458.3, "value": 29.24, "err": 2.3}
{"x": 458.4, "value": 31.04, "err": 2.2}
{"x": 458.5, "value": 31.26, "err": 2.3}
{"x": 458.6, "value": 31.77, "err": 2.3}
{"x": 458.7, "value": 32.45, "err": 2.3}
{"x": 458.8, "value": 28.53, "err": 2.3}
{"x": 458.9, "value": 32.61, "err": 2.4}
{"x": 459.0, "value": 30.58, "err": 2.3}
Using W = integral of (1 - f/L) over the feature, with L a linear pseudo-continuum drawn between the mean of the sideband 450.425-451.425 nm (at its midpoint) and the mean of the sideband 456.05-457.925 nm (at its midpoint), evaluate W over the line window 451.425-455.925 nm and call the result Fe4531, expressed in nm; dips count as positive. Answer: 0.31 nm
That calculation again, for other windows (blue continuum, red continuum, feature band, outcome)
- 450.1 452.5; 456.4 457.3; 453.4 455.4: 0.16 nm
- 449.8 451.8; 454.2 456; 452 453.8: 0.11 nm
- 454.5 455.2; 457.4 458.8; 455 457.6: -0.18 nm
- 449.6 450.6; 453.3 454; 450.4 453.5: -0.06 nm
